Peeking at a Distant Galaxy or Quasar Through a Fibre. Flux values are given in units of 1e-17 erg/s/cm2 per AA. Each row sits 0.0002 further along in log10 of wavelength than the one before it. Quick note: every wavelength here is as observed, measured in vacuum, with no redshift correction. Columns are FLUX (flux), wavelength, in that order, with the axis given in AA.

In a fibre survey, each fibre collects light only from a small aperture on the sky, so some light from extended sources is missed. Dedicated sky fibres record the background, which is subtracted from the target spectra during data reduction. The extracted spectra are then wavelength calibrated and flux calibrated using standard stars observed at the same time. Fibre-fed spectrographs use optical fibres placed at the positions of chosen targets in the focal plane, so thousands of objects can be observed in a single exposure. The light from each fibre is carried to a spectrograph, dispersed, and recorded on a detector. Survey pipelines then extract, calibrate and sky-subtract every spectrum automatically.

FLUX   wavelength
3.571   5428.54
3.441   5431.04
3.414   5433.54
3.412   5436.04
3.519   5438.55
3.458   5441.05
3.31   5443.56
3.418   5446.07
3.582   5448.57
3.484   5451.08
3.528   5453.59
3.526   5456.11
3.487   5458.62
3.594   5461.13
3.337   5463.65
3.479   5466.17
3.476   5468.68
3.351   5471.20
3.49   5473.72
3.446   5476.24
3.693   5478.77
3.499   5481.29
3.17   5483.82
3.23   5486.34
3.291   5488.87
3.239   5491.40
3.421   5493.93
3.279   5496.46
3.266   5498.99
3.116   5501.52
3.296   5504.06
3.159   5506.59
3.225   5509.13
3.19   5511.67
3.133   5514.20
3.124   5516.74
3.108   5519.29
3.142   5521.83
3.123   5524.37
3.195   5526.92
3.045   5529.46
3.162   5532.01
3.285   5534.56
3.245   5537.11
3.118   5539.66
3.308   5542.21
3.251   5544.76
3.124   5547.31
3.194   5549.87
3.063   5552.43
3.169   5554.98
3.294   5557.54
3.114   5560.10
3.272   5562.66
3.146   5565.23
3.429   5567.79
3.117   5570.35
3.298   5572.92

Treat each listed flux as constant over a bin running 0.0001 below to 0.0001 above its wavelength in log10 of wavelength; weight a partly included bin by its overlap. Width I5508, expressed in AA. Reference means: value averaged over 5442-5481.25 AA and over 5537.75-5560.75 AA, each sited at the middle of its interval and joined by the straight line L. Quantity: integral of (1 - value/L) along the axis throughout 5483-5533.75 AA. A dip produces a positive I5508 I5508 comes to 1.94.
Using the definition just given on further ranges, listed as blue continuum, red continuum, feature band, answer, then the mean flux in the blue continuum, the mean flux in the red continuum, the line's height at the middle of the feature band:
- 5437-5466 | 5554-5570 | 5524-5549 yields 0.8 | 3.48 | 3.23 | 3.29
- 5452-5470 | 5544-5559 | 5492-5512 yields 0.6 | 3.49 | 3.18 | 3.35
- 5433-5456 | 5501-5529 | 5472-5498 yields -0.7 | 3.46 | 3.16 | 3.29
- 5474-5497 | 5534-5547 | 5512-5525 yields 0.6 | 3.37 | 3.23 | 3.29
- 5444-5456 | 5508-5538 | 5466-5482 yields -0.5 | 3.49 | 3.16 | 3.38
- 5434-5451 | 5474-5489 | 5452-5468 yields -0.3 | 3.45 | 3.4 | 3.43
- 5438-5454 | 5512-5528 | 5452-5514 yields -1.1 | 3.47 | 3.14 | 3.3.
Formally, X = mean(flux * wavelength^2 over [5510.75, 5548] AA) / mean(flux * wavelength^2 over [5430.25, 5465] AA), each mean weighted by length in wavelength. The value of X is 0.9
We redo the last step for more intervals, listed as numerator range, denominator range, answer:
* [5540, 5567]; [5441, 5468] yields 0.95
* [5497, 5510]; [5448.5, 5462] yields 0.93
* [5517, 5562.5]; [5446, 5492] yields 0.95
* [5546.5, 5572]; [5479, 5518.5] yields 1.00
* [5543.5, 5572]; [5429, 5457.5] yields 0.96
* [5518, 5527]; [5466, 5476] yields 0.93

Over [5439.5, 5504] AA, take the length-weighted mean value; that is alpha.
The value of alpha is 3.4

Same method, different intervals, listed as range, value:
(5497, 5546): 3.19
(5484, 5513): 3.24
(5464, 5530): 3.28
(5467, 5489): 3.41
